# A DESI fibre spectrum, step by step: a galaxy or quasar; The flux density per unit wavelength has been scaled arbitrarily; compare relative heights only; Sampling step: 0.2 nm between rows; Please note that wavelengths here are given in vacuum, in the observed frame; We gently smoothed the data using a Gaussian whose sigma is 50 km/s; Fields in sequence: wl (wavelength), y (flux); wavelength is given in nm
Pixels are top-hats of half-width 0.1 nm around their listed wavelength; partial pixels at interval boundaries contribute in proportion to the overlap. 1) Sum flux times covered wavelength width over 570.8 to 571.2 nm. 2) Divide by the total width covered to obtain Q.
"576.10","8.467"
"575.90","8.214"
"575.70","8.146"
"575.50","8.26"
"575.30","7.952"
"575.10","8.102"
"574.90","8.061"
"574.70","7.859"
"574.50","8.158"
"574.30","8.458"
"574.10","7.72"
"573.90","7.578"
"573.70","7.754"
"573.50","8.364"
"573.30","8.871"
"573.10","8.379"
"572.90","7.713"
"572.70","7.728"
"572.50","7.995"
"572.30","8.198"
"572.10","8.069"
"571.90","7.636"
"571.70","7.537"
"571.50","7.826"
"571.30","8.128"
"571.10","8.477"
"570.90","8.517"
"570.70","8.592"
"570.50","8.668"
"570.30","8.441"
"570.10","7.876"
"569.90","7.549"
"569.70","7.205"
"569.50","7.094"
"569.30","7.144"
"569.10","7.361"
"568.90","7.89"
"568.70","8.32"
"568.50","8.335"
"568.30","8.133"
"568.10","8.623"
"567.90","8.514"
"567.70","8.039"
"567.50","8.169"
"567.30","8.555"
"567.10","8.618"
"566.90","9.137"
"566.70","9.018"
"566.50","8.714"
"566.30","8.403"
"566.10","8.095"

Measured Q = 8.5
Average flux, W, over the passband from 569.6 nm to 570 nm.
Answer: 7.38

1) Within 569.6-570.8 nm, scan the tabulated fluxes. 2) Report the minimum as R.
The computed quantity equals 7.205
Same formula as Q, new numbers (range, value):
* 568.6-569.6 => 7.56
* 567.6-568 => 8.28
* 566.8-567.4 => 8.77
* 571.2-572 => 7.78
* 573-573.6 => 8.54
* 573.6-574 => 7.67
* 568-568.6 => 8.36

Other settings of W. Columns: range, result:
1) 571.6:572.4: 7.86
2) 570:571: 8.42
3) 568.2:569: 8.17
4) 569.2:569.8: 7.15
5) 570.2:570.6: 8.55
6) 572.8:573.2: 8.05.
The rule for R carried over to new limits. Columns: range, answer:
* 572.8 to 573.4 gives 7.713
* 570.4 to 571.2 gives 8.477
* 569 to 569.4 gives 7.144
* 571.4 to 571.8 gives 7.537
